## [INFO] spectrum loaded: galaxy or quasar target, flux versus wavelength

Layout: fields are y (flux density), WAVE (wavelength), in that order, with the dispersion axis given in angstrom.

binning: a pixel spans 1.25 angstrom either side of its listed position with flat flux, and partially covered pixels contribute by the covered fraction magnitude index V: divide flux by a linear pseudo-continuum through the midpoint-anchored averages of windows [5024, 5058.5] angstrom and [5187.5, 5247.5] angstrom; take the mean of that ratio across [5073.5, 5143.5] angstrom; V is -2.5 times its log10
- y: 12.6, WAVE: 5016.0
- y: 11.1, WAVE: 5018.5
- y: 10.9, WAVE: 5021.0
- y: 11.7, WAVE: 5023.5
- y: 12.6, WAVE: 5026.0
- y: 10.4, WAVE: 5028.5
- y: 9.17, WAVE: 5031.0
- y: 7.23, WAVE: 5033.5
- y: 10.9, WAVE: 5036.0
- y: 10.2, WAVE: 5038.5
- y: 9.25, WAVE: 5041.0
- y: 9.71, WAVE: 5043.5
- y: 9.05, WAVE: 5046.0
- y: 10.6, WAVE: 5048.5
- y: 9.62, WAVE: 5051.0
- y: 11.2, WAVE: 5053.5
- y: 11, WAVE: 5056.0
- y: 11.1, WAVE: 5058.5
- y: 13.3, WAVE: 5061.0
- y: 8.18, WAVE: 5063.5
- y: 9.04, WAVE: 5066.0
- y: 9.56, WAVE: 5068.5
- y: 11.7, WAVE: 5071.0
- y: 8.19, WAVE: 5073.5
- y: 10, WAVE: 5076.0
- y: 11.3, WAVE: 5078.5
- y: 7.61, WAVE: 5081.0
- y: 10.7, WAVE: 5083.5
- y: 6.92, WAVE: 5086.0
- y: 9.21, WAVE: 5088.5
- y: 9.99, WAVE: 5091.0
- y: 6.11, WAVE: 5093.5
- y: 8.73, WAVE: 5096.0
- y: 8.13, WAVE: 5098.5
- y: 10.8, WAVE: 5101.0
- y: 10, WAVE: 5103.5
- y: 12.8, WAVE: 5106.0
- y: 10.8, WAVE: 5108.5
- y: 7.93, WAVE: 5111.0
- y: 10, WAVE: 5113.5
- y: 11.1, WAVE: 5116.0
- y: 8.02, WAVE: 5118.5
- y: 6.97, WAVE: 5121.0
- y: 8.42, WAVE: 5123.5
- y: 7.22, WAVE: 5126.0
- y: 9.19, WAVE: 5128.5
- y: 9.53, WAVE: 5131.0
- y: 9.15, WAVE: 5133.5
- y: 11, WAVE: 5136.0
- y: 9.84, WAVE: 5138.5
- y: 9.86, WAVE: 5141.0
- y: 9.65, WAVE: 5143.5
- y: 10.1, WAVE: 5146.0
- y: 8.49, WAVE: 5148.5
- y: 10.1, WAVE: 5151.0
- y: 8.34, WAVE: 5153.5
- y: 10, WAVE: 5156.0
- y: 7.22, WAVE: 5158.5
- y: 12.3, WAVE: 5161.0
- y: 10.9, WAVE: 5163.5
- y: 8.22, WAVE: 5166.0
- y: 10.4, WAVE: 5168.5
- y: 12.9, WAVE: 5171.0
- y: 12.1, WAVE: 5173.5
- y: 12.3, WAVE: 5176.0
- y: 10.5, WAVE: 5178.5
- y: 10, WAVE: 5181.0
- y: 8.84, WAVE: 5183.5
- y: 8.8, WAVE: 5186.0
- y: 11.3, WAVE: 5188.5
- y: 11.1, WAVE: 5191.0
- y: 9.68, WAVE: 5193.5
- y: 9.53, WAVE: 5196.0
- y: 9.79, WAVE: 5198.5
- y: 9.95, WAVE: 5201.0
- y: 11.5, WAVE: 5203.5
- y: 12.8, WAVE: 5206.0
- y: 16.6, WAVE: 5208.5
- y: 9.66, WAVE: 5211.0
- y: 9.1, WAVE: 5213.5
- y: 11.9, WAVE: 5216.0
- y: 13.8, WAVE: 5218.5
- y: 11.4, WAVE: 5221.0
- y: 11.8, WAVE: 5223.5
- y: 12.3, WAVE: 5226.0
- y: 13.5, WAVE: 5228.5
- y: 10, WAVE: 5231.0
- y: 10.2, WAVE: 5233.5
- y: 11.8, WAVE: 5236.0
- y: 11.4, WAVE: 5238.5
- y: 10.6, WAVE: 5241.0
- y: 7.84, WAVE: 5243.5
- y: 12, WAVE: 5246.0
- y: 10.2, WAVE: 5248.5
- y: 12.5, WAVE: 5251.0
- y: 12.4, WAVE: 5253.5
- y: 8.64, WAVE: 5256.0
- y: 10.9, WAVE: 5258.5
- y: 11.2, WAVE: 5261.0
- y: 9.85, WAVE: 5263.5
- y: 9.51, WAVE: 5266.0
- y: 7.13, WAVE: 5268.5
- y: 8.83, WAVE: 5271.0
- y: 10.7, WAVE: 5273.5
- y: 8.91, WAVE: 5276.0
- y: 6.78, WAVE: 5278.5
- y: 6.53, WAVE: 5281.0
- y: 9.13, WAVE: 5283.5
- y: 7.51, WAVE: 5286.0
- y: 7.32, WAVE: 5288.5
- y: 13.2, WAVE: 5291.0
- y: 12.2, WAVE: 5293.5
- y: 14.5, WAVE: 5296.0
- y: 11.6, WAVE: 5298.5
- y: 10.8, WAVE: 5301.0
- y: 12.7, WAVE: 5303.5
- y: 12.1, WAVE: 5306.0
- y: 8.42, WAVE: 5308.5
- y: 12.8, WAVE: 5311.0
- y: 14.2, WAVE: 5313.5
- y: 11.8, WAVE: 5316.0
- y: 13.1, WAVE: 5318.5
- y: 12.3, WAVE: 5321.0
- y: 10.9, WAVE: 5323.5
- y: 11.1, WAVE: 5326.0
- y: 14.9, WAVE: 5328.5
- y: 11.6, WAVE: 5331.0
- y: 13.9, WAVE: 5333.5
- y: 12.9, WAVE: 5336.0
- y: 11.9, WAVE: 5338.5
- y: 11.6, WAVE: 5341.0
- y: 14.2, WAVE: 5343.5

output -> 0.14 mag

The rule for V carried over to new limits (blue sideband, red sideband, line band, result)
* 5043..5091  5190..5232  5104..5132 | 0.13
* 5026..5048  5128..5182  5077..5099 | 0.13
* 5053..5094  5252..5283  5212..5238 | -0.22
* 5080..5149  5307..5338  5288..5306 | 0.00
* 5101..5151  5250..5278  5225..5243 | -0.14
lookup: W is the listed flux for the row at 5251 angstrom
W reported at 12.5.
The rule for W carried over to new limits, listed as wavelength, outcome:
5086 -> 6.92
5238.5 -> 11.4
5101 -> 10.8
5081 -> 7.61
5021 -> 10.9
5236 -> 11.8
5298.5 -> 11.6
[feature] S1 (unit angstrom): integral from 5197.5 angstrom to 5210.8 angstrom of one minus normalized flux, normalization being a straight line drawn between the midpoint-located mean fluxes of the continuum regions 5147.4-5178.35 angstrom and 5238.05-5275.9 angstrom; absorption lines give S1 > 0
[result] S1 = -2.25 angstrom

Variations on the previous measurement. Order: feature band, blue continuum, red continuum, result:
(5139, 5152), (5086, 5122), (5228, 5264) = 0.1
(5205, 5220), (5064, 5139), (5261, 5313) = -3.8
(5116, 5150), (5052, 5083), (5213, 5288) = 3.7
